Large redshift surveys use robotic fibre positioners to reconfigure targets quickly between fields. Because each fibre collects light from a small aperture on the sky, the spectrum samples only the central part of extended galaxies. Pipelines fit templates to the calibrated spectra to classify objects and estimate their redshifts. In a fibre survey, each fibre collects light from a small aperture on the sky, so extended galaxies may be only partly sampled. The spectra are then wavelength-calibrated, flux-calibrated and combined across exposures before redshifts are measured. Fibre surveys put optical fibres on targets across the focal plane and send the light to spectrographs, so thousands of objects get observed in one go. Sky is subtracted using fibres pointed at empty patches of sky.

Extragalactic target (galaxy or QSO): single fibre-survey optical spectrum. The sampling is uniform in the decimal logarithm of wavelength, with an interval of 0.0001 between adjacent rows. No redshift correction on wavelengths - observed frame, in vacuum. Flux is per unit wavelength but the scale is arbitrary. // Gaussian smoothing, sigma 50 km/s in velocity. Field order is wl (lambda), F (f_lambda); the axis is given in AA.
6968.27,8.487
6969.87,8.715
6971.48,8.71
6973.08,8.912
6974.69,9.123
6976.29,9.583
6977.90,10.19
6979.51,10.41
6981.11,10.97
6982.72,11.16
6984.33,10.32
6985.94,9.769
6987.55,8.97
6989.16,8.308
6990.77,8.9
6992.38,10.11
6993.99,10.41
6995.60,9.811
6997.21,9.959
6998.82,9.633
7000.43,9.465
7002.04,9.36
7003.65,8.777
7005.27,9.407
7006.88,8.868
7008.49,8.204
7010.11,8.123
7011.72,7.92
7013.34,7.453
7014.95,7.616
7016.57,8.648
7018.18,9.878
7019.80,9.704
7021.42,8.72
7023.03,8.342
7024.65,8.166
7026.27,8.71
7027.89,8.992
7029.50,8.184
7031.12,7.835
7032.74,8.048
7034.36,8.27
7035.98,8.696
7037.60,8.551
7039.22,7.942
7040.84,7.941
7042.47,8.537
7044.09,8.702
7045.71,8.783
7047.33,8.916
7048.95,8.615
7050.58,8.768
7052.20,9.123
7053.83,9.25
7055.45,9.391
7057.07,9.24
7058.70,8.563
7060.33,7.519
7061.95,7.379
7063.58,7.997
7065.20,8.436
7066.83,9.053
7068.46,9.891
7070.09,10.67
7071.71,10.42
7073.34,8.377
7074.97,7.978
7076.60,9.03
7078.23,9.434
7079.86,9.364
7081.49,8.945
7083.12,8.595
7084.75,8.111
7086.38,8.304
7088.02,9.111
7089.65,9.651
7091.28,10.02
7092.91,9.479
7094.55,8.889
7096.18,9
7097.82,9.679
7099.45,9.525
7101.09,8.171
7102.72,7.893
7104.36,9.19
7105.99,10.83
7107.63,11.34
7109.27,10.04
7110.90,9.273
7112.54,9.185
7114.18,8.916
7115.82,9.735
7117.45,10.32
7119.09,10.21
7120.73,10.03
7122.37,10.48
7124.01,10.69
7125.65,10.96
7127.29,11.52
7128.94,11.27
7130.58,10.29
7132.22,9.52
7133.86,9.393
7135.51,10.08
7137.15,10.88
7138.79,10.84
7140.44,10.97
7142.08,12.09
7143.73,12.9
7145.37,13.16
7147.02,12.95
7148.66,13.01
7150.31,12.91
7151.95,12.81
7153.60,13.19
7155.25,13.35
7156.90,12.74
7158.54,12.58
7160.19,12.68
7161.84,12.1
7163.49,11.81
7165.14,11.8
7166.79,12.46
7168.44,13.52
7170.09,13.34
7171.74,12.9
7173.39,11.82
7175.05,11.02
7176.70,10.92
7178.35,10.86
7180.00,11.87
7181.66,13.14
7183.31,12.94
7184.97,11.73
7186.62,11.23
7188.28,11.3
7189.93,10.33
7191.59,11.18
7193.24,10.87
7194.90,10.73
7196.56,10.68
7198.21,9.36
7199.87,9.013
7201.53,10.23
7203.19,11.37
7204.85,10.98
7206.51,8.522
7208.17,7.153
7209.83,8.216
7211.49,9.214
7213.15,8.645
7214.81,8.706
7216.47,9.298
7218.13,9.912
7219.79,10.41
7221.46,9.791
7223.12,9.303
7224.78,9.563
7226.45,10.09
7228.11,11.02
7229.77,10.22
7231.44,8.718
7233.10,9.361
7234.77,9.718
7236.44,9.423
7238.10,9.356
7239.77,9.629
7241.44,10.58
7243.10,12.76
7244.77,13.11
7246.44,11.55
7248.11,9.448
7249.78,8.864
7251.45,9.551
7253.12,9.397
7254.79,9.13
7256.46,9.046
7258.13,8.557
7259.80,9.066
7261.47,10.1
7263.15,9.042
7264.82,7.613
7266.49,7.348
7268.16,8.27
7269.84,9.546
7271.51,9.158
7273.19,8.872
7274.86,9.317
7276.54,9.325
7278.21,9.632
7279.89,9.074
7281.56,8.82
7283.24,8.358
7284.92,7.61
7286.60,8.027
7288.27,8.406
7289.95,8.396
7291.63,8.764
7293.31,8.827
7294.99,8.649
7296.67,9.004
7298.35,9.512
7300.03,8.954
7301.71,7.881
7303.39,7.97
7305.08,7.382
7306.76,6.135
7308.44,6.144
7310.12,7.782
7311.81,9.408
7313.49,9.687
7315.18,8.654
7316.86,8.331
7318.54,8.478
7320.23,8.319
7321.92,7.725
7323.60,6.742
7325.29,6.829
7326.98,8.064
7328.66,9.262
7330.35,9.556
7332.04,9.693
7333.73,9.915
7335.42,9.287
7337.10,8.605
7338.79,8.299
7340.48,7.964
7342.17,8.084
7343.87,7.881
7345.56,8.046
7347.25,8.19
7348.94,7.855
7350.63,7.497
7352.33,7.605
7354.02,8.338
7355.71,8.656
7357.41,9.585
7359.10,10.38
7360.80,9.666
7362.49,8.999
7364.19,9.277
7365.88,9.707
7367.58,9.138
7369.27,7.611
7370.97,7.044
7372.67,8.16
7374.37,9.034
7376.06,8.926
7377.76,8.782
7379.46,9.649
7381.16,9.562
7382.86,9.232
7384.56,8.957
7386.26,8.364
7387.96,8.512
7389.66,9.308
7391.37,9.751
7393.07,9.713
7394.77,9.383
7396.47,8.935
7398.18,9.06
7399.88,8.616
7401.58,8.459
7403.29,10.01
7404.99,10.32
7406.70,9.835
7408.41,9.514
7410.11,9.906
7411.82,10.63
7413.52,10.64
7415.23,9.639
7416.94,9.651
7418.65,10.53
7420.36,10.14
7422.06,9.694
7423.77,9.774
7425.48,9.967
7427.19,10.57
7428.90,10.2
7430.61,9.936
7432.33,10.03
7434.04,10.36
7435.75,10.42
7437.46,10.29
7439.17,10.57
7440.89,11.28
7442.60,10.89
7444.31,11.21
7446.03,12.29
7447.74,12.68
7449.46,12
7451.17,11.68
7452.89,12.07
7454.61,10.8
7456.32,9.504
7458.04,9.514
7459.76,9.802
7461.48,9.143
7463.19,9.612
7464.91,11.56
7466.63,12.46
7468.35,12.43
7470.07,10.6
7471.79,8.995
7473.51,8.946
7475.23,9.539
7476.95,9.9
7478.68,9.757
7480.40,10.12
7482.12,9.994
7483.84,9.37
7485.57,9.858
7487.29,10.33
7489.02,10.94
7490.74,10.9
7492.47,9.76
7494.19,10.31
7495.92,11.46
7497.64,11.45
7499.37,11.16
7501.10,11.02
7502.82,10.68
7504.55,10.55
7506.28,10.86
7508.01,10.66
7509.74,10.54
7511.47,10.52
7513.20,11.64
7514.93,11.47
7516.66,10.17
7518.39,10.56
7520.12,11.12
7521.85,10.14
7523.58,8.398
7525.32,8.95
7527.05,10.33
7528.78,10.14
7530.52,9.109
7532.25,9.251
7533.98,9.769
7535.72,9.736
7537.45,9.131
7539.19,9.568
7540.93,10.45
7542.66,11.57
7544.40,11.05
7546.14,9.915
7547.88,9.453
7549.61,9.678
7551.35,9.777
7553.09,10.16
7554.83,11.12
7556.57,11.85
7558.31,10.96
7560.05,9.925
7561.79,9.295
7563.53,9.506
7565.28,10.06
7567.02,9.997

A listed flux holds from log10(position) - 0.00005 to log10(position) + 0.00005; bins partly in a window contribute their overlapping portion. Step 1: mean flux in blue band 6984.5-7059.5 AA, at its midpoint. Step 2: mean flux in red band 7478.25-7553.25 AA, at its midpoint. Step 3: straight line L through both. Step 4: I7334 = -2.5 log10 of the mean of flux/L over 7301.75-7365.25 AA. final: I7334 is 0.16 mag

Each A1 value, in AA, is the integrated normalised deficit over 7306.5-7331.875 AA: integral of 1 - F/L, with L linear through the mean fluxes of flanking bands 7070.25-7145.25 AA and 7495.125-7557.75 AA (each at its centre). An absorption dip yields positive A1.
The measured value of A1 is 4.9 AA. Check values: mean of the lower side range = 9.84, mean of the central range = 8.16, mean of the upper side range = 10.4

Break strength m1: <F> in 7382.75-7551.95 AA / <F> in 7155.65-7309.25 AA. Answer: 1.0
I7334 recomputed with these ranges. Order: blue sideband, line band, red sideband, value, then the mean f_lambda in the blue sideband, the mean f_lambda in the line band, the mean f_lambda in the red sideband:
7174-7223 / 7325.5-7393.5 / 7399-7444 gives 0.158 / 10.3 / 8.78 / 10.1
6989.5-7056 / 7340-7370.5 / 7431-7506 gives 0.183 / 8.79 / 8.57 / 10.6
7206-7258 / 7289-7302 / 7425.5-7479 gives 0.134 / 9.66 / 8.78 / 10.6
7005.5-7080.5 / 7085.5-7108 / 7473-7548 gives -0.056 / 8.66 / 9.32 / 10.3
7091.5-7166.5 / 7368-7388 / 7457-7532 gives 0.208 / 10.9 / 8.67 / 10.3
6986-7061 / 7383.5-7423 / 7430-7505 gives 0.086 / 8.78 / 9.55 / 10.6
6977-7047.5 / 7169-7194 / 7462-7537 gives -0.233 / 8.99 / 11.7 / 10.3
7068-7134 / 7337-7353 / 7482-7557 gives 0.249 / 9.61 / 7.97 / 10.3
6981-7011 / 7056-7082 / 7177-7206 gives 0.131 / 9.46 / 8.9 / 11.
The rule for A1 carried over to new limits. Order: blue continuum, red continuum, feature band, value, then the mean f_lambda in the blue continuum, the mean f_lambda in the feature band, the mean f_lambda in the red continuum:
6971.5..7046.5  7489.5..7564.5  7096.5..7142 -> -3.82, 9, 10.1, 10.3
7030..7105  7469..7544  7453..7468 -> -0.55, 8.81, 10.5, 10.2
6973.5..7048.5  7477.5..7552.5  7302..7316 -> 2.67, 9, 7.89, 10.3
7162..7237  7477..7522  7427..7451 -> -0.82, 10.6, 10.9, 10.6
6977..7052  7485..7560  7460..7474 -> -0.35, 8.98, 10.5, 10.4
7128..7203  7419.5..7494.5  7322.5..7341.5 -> 4.20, 11.7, 8.55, 10.5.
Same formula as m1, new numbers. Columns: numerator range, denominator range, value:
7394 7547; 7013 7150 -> 1.09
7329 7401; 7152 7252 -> 0.82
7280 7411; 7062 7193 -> 0.81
